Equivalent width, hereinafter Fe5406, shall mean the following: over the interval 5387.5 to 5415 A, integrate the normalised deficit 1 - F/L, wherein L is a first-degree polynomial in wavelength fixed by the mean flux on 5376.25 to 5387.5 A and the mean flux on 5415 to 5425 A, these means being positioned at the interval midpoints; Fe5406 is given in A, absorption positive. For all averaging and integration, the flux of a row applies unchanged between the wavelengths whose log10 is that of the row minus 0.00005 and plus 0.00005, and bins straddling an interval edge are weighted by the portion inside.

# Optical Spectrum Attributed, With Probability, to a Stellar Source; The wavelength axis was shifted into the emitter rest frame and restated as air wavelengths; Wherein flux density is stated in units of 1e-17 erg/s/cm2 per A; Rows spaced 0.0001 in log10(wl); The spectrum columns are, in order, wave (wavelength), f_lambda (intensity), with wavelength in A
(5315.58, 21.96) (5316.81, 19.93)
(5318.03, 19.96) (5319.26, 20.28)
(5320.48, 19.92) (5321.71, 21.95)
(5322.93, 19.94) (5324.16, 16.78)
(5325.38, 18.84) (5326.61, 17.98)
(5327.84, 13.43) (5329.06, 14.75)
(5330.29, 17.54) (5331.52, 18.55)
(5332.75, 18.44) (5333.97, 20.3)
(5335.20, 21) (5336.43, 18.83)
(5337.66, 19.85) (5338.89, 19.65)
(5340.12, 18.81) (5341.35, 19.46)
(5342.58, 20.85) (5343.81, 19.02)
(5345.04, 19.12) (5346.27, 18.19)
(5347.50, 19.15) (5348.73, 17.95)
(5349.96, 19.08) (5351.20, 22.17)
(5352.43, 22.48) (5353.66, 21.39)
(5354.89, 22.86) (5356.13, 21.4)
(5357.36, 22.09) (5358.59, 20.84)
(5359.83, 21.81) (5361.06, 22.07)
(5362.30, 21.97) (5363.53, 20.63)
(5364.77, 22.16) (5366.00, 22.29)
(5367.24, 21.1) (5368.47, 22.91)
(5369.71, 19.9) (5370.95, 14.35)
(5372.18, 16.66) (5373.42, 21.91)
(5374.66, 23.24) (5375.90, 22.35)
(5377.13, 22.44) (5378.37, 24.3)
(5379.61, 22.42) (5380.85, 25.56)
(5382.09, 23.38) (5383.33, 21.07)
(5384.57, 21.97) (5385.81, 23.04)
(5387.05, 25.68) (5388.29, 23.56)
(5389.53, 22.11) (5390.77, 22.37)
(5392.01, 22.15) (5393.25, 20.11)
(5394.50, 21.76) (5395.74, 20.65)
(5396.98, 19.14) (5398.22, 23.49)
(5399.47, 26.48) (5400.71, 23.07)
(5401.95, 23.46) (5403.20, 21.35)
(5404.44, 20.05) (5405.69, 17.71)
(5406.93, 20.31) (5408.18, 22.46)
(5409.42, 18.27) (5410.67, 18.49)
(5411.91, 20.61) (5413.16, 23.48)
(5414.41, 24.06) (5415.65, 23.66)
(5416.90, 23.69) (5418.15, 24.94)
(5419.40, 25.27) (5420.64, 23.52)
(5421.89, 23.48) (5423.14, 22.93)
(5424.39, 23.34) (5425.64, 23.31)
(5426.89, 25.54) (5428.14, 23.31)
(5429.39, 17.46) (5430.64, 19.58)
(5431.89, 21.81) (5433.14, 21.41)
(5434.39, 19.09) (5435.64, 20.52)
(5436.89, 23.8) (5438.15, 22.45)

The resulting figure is 2.3 A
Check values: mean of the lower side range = 23.3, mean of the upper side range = 23.9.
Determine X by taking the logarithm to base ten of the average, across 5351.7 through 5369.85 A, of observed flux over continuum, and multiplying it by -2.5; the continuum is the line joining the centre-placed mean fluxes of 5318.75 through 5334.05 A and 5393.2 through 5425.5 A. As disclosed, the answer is -0.10 mag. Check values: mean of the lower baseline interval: 18.3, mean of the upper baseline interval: 22.2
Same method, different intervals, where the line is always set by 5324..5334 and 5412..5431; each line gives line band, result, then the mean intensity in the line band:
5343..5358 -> -0.10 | 20.4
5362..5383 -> -0.08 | 21.6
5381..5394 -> -0.08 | 22.6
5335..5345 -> -0.09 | 19.6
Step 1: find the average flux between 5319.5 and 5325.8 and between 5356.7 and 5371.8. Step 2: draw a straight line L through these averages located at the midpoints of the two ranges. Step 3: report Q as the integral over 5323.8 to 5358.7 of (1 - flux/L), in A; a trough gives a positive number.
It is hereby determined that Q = 1.5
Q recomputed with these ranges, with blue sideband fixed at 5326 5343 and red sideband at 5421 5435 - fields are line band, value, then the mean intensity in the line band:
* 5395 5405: -0.6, 22.2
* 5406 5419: -0.3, 21.9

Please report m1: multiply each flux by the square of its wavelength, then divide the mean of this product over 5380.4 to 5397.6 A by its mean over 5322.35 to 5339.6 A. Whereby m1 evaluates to 1.25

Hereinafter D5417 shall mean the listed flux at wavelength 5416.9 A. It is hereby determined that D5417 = 23.69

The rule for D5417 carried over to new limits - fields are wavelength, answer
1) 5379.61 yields 22.42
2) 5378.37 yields 24.3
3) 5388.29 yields 23.56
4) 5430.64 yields 19.58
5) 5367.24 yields 21.1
